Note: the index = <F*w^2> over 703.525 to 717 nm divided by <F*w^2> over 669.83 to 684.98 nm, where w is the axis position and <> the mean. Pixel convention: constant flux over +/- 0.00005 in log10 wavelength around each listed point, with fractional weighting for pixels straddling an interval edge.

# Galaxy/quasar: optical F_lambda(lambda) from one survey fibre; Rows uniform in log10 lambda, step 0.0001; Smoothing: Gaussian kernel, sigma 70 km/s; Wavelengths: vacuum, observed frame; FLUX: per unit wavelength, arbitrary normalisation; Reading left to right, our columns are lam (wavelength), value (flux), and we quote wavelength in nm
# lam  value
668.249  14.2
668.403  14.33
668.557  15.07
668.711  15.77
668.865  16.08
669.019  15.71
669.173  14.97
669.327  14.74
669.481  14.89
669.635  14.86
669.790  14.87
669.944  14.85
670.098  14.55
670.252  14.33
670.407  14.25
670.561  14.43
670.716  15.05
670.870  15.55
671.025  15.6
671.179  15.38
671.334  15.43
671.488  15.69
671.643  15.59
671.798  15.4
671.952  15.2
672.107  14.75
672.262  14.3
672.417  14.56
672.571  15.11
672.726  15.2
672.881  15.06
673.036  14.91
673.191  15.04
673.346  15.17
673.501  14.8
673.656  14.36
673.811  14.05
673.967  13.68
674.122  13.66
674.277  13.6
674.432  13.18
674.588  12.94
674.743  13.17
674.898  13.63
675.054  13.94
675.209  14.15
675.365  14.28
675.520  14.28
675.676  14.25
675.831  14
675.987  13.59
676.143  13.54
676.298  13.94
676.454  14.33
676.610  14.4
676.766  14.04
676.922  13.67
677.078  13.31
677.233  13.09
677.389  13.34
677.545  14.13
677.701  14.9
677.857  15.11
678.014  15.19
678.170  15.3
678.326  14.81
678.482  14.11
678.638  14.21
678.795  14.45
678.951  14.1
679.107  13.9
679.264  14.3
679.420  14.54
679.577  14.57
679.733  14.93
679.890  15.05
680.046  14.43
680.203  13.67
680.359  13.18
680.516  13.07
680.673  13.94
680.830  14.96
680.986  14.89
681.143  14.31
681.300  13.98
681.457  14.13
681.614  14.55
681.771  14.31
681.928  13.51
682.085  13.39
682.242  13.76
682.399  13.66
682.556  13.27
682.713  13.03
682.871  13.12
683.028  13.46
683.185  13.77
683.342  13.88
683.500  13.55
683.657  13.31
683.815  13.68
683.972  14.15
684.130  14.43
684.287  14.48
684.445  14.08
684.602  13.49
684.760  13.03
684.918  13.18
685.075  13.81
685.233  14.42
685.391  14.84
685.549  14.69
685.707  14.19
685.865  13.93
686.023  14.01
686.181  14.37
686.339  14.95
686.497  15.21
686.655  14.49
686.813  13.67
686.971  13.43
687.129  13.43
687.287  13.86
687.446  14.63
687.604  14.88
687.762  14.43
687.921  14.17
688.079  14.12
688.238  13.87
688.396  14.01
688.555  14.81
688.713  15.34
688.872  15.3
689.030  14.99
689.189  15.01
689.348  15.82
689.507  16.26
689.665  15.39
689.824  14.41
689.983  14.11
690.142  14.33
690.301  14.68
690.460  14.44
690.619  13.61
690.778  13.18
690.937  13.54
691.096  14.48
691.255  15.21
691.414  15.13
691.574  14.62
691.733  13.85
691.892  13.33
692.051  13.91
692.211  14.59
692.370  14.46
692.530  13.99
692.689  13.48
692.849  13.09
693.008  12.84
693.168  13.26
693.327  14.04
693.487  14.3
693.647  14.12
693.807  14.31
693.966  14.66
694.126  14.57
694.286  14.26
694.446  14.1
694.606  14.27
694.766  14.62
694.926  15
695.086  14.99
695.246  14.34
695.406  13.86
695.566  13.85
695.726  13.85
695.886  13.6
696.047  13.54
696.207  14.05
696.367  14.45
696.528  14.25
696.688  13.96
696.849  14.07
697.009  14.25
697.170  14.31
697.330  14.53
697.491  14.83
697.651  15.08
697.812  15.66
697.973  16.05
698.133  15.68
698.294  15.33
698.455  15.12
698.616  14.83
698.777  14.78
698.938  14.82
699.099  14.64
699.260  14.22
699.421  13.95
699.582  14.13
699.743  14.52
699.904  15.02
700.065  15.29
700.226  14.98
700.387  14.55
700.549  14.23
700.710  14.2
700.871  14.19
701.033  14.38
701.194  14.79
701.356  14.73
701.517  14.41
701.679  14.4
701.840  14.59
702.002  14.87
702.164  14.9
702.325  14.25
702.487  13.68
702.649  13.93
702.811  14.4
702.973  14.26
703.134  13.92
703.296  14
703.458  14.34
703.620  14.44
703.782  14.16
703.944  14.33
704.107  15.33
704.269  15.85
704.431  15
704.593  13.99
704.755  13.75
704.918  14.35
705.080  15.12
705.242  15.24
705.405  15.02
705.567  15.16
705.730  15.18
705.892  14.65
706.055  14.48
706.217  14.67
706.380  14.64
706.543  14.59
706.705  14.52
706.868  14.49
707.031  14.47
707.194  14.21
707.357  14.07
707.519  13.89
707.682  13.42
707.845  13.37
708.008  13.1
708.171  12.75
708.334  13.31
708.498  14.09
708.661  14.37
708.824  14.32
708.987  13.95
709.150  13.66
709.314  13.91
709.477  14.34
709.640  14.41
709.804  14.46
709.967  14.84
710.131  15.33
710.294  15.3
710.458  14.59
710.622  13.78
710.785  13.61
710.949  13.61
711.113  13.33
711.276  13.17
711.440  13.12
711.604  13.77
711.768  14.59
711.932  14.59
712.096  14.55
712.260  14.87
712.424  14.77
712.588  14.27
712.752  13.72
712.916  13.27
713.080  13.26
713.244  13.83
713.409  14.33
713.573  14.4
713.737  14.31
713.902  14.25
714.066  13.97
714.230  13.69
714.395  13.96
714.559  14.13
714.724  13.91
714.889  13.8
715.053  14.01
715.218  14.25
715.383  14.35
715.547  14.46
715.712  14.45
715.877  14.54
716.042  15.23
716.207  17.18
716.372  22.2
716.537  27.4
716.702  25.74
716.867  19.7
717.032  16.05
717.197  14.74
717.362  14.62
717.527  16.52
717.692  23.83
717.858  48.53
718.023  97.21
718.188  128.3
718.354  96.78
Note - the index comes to 1.14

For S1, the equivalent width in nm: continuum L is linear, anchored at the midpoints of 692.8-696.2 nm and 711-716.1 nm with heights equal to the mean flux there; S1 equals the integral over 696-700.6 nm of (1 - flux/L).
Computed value -0.19 nm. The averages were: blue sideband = 14.1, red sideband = 14.1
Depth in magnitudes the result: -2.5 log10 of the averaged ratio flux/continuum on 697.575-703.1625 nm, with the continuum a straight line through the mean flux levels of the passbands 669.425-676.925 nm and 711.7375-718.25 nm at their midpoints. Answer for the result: 0.27 mag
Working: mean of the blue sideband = 14.5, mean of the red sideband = 21.1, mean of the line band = 14.7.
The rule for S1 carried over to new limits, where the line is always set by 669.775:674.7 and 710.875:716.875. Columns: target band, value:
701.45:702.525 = 0.04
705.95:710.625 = 0.28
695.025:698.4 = 0.11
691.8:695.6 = 0.21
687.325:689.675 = 0.01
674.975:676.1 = 0.05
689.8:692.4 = 0.12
